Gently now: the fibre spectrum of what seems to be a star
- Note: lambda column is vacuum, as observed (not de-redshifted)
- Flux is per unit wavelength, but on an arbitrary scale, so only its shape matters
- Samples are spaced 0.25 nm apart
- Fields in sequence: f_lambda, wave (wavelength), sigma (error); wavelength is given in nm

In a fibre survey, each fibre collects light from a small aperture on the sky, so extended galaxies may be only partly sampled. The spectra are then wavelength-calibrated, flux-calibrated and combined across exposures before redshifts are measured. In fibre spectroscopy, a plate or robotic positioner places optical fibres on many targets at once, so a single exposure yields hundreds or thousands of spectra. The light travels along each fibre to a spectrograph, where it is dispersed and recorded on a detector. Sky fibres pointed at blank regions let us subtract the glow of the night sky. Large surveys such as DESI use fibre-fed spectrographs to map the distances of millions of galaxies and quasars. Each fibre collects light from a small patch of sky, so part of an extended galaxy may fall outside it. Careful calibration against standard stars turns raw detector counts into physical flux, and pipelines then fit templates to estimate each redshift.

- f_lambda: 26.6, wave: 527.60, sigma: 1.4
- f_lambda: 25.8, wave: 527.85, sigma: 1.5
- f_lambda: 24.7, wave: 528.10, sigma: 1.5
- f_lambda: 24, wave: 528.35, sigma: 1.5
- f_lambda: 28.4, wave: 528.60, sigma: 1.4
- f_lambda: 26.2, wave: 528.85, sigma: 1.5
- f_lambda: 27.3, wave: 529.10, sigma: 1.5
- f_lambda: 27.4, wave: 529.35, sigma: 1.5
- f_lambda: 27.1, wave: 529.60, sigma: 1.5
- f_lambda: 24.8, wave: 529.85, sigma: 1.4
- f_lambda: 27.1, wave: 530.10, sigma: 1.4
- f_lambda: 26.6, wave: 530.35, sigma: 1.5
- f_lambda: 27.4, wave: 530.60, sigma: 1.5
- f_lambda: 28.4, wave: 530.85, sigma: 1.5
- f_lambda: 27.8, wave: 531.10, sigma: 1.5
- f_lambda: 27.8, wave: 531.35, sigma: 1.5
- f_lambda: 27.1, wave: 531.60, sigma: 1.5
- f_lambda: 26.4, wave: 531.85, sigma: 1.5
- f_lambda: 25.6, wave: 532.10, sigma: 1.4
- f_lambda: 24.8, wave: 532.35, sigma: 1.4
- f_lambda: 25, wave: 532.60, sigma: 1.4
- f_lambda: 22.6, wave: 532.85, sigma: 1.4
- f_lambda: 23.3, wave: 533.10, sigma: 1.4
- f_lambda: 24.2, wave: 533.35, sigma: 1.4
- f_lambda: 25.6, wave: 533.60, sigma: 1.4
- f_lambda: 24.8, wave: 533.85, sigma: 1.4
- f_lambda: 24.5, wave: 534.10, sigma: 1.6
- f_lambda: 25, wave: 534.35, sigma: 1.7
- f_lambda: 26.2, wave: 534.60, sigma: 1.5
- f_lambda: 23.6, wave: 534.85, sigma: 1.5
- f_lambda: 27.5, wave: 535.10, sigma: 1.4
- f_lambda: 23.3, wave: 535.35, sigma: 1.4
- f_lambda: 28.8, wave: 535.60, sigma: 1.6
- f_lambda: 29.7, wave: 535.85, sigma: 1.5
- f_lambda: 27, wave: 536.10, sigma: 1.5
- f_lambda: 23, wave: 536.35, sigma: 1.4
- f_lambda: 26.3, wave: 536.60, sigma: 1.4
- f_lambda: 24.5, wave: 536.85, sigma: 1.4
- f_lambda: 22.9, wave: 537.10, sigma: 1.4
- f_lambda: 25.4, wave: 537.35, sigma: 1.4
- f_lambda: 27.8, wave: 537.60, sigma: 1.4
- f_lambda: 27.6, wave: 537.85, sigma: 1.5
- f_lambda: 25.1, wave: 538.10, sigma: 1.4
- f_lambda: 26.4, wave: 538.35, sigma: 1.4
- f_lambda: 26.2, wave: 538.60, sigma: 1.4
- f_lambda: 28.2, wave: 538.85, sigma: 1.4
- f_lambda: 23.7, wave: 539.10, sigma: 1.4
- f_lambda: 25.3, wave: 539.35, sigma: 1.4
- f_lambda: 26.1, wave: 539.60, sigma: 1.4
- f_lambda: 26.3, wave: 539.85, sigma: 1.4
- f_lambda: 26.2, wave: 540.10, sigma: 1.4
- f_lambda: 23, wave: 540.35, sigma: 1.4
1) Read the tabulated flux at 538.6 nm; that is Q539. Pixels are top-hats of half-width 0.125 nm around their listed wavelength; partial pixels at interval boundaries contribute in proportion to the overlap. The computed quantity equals 26.2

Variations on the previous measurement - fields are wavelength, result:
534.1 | 24.5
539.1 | 23.7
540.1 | 26.2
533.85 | 24.8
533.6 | 25.6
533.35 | 24.2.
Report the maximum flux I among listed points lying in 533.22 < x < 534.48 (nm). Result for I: 25.6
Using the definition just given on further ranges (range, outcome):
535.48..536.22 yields 29.7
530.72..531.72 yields 28.4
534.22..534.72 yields 26.2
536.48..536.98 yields 26.3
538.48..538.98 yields 28.2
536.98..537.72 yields 27.8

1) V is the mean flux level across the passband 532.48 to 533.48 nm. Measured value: 23.8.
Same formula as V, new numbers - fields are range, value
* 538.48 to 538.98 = 27.2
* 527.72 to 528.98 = 25.8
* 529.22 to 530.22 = 26.6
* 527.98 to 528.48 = 24.4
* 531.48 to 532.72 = 25.8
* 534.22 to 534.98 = 24.9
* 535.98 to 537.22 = 24.7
